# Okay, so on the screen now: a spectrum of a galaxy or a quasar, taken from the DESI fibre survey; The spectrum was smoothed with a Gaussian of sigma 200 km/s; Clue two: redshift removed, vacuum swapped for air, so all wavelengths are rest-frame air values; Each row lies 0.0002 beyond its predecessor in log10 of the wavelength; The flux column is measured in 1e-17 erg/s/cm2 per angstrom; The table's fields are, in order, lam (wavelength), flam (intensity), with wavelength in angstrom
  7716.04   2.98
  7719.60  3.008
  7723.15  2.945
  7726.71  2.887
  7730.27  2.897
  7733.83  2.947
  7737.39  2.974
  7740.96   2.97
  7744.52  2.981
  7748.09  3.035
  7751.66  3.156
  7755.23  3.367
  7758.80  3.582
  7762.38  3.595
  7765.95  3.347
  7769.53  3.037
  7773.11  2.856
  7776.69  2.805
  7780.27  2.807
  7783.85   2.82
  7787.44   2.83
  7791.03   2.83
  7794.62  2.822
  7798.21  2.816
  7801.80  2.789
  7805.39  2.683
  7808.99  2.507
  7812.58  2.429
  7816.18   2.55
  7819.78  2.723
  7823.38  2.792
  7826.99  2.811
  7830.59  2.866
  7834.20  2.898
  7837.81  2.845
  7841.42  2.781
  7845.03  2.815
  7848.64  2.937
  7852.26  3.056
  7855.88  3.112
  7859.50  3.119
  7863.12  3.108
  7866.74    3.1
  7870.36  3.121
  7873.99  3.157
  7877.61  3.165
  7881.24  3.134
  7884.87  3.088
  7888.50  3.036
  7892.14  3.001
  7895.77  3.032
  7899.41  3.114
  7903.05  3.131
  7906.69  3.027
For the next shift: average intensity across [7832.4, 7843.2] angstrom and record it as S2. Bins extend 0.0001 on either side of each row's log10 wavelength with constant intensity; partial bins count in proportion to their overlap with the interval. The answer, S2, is 2.84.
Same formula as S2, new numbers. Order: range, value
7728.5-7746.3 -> 2.95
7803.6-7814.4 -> 2.54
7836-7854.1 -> 2.89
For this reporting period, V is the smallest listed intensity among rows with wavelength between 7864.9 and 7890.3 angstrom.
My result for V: 3.036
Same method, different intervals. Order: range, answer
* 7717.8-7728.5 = 2.887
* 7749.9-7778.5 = 2.805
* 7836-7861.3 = 2.781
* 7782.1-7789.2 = 2.82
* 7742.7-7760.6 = 2.981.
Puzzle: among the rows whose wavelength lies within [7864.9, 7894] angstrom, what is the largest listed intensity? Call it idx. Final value 3.165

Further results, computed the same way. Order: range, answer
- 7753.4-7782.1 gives 3.595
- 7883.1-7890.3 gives 3.088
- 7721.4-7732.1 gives 2.945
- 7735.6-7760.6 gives 3.582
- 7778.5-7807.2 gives 2.83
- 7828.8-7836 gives 2.898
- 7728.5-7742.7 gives 2.974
